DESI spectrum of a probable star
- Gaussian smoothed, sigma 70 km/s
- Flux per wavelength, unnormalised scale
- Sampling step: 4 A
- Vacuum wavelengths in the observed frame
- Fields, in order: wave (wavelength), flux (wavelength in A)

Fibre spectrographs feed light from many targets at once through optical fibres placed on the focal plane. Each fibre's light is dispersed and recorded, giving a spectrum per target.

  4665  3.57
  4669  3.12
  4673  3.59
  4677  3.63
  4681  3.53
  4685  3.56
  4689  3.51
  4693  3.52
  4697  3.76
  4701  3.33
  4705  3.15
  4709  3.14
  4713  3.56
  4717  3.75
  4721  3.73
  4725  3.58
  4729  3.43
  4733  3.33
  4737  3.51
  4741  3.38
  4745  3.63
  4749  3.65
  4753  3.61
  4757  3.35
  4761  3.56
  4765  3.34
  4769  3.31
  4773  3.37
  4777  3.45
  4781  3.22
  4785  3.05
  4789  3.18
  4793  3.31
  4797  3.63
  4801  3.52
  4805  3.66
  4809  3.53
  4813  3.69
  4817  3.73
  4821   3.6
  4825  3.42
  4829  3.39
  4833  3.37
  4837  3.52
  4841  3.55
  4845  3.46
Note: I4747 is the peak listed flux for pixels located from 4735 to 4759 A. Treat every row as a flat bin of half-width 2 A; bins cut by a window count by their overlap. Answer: 3.65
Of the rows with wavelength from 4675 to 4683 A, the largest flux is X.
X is 3.63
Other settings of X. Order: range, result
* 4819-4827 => 3.6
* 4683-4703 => 3.76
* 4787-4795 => 3.31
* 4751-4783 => 3.61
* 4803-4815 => 3.69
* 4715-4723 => 3.75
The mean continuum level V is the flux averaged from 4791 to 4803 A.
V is 3.49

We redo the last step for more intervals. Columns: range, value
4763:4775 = 3.34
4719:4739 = 3.52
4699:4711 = 3.21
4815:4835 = 3.5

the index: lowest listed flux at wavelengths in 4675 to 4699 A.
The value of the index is 3.51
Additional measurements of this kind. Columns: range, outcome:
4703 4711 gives 3.14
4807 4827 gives 3.42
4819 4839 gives 3.37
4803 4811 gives 3.53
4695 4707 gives 3.15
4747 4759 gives 3.35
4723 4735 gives 3.33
